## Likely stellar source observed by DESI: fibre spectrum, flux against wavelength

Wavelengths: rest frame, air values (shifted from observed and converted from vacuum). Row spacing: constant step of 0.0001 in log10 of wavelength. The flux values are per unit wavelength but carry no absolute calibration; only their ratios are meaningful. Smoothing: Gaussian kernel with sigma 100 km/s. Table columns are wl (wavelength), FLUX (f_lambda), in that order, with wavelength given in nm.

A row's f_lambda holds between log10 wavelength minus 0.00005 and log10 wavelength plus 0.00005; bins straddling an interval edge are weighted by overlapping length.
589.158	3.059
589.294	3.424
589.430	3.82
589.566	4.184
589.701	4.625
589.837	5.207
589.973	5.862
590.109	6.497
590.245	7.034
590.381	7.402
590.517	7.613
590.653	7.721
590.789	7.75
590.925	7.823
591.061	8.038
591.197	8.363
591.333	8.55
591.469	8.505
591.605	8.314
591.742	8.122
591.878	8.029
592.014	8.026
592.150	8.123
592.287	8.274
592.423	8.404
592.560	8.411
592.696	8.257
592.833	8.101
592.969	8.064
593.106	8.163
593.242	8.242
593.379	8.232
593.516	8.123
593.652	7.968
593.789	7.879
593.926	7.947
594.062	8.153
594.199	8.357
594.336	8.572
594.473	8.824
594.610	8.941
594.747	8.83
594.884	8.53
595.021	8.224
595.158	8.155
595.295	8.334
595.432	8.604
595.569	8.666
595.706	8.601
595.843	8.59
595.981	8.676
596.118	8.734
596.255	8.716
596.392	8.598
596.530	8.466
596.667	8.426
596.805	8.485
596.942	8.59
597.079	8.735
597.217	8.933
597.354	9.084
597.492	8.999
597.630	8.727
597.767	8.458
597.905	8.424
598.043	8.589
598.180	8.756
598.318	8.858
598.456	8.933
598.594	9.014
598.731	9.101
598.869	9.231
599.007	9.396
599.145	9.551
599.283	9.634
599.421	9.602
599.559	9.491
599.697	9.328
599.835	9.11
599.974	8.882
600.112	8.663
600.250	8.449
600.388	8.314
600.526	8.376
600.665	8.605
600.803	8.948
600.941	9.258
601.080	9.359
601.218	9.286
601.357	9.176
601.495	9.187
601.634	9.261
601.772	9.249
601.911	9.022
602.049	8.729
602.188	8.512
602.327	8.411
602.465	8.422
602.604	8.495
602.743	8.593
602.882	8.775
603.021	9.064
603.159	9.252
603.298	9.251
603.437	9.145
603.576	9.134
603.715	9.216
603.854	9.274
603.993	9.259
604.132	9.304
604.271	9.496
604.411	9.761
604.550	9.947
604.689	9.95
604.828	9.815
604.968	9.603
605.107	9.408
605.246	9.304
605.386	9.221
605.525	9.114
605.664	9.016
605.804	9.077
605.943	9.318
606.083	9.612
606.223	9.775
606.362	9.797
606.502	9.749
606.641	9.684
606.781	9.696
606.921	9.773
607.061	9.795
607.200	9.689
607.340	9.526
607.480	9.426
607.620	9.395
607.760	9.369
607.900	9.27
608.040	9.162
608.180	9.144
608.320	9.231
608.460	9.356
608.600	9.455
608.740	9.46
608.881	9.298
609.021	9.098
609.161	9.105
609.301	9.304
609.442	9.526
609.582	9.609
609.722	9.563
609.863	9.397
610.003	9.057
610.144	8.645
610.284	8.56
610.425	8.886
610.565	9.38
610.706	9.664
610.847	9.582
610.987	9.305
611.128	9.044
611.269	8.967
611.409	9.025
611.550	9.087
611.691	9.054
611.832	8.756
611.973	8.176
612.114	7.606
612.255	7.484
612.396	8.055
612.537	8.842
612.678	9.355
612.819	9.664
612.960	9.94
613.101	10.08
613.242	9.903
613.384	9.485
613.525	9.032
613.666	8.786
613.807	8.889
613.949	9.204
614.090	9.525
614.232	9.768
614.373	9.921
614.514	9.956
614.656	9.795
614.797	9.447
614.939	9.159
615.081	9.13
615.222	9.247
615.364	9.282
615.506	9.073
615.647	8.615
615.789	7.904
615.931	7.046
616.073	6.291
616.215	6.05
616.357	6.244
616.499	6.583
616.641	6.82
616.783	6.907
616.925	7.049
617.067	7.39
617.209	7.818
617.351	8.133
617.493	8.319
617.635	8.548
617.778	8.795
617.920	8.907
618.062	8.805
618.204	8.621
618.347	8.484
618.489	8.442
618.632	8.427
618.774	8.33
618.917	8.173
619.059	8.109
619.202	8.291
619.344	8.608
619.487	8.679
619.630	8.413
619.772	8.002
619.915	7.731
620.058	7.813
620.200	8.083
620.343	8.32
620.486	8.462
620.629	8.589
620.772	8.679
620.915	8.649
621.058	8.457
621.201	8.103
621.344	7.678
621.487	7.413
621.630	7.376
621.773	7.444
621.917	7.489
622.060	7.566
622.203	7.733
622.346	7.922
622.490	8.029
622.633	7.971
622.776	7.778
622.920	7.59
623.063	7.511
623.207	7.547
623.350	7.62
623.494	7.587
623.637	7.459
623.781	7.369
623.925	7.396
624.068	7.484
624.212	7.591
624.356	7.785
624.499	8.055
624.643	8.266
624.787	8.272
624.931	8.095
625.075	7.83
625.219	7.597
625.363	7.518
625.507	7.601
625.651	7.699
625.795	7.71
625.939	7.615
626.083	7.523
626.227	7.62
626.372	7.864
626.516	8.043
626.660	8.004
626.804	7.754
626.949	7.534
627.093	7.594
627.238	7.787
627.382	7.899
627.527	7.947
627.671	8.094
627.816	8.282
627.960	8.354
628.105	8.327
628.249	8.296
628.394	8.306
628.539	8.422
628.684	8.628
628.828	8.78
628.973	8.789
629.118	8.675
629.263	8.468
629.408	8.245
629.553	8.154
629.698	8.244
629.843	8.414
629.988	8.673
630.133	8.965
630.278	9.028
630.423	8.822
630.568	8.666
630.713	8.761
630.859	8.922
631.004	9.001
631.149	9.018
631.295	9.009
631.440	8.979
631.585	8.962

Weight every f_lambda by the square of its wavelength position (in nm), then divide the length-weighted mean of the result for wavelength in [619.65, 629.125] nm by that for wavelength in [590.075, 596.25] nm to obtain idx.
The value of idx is 1.07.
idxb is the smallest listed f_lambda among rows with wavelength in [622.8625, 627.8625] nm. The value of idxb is 7.369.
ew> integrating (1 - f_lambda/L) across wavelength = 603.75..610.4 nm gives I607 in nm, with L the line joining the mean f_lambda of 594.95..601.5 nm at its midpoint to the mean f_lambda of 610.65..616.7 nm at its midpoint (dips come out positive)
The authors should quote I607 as -0.46 nm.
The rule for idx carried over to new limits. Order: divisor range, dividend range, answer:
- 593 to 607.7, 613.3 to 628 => 0.96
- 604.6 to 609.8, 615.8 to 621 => 0.87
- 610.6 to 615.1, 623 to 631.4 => 0.93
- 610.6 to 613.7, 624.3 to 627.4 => 0.90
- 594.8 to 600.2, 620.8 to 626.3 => 0.96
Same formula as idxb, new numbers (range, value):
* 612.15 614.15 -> 7.484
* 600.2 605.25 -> 8.314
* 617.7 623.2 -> 7.376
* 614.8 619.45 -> 6.05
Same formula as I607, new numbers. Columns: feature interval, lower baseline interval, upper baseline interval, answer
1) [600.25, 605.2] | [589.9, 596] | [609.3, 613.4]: -0.266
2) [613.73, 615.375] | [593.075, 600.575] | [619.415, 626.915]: -0.268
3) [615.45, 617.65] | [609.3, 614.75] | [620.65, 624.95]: 0.311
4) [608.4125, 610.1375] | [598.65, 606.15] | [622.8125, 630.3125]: -0.099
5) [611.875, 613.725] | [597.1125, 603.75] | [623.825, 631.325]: -0.076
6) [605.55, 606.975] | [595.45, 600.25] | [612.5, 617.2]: -0.129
